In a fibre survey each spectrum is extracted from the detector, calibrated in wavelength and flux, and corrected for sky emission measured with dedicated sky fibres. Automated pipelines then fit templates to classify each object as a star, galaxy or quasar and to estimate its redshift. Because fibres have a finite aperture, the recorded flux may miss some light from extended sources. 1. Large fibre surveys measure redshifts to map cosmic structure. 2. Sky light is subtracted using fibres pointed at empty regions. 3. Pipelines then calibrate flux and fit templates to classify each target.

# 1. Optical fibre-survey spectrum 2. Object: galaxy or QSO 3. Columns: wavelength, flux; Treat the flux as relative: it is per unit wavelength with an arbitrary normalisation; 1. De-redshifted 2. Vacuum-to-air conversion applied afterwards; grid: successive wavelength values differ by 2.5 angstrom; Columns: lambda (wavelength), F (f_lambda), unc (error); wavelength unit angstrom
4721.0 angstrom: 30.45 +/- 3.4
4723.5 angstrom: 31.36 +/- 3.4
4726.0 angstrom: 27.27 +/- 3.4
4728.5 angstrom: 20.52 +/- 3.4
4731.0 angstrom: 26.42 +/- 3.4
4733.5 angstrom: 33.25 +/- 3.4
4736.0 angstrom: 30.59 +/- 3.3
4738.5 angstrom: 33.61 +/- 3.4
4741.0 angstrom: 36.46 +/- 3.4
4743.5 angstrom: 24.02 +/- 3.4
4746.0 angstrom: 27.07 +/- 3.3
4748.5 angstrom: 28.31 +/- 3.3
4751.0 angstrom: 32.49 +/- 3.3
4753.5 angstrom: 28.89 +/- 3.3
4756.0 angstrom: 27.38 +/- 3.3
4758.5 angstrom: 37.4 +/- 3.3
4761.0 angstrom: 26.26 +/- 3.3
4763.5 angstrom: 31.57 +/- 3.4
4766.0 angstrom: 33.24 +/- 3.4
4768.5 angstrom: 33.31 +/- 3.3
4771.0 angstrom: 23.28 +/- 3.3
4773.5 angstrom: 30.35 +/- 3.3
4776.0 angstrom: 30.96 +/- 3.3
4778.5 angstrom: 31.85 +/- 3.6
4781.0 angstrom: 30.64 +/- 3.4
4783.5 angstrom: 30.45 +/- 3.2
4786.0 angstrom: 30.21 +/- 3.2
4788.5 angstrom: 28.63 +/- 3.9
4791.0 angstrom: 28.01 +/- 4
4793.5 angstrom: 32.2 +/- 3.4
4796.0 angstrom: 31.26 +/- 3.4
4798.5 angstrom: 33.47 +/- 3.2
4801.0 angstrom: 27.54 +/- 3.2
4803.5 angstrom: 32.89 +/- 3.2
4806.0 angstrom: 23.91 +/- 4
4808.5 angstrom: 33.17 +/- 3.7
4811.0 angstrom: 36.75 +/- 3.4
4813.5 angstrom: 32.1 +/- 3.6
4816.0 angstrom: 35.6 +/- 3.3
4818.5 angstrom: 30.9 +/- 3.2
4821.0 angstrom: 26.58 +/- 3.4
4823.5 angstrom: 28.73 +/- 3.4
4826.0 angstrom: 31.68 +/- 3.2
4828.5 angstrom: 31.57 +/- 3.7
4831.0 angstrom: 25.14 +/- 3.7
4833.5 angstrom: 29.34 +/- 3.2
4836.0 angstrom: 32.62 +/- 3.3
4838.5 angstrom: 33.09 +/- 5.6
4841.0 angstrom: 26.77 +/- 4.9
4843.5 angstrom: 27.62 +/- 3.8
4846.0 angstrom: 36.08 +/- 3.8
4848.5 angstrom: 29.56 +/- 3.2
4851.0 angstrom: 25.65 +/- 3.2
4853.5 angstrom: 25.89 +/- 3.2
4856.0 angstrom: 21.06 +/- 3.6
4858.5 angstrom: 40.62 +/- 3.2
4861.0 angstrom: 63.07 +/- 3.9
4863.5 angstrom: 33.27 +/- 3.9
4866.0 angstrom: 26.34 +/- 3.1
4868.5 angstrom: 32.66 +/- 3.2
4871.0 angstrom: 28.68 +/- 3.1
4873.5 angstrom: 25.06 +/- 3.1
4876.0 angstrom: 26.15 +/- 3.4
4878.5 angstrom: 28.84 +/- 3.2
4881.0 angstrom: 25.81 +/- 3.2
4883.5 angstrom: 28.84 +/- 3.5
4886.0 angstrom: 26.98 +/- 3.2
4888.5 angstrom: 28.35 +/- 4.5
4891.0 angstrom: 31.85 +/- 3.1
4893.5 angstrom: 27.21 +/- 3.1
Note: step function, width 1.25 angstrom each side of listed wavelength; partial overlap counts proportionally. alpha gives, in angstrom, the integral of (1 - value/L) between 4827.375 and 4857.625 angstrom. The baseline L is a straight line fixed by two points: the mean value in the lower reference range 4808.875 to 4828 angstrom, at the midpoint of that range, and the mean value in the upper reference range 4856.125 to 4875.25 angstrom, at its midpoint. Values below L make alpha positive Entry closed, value 4.0 angstrom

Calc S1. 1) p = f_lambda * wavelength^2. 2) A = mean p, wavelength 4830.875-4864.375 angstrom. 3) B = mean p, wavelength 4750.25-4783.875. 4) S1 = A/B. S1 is 1.10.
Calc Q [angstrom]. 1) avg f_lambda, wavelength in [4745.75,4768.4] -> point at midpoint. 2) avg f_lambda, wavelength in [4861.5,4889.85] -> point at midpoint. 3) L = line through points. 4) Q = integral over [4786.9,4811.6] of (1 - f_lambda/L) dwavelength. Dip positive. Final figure -0.4 angstrom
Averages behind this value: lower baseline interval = 30.6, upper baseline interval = 29.2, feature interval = 30.6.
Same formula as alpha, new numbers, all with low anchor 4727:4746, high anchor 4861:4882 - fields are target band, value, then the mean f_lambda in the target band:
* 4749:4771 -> -1.07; 30.8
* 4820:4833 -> 0.51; 28.8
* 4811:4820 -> -1.01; 33.2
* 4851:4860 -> 0.19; 29.6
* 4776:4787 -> -0.47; 30.8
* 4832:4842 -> -0.10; 30.4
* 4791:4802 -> -0.43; 30.8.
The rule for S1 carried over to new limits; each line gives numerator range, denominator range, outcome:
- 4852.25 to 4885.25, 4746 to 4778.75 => 1.08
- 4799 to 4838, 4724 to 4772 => 1.07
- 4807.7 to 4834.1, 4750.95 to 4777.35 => 1.05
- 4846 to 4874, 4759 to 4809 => 1.10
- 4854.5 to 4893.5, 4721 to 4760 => 1.10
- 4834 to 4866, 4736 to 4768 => 1.11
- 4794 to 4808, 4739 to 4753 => 1.03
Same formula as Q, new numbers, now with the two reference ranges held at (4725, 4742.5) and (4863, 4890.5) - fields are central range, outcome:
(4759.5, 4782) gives -0.71 angstrom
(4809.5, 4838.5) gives -2.36 angstrom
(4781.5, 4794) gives -0.29 angstrom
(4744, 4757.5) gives 0.36 angstrom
